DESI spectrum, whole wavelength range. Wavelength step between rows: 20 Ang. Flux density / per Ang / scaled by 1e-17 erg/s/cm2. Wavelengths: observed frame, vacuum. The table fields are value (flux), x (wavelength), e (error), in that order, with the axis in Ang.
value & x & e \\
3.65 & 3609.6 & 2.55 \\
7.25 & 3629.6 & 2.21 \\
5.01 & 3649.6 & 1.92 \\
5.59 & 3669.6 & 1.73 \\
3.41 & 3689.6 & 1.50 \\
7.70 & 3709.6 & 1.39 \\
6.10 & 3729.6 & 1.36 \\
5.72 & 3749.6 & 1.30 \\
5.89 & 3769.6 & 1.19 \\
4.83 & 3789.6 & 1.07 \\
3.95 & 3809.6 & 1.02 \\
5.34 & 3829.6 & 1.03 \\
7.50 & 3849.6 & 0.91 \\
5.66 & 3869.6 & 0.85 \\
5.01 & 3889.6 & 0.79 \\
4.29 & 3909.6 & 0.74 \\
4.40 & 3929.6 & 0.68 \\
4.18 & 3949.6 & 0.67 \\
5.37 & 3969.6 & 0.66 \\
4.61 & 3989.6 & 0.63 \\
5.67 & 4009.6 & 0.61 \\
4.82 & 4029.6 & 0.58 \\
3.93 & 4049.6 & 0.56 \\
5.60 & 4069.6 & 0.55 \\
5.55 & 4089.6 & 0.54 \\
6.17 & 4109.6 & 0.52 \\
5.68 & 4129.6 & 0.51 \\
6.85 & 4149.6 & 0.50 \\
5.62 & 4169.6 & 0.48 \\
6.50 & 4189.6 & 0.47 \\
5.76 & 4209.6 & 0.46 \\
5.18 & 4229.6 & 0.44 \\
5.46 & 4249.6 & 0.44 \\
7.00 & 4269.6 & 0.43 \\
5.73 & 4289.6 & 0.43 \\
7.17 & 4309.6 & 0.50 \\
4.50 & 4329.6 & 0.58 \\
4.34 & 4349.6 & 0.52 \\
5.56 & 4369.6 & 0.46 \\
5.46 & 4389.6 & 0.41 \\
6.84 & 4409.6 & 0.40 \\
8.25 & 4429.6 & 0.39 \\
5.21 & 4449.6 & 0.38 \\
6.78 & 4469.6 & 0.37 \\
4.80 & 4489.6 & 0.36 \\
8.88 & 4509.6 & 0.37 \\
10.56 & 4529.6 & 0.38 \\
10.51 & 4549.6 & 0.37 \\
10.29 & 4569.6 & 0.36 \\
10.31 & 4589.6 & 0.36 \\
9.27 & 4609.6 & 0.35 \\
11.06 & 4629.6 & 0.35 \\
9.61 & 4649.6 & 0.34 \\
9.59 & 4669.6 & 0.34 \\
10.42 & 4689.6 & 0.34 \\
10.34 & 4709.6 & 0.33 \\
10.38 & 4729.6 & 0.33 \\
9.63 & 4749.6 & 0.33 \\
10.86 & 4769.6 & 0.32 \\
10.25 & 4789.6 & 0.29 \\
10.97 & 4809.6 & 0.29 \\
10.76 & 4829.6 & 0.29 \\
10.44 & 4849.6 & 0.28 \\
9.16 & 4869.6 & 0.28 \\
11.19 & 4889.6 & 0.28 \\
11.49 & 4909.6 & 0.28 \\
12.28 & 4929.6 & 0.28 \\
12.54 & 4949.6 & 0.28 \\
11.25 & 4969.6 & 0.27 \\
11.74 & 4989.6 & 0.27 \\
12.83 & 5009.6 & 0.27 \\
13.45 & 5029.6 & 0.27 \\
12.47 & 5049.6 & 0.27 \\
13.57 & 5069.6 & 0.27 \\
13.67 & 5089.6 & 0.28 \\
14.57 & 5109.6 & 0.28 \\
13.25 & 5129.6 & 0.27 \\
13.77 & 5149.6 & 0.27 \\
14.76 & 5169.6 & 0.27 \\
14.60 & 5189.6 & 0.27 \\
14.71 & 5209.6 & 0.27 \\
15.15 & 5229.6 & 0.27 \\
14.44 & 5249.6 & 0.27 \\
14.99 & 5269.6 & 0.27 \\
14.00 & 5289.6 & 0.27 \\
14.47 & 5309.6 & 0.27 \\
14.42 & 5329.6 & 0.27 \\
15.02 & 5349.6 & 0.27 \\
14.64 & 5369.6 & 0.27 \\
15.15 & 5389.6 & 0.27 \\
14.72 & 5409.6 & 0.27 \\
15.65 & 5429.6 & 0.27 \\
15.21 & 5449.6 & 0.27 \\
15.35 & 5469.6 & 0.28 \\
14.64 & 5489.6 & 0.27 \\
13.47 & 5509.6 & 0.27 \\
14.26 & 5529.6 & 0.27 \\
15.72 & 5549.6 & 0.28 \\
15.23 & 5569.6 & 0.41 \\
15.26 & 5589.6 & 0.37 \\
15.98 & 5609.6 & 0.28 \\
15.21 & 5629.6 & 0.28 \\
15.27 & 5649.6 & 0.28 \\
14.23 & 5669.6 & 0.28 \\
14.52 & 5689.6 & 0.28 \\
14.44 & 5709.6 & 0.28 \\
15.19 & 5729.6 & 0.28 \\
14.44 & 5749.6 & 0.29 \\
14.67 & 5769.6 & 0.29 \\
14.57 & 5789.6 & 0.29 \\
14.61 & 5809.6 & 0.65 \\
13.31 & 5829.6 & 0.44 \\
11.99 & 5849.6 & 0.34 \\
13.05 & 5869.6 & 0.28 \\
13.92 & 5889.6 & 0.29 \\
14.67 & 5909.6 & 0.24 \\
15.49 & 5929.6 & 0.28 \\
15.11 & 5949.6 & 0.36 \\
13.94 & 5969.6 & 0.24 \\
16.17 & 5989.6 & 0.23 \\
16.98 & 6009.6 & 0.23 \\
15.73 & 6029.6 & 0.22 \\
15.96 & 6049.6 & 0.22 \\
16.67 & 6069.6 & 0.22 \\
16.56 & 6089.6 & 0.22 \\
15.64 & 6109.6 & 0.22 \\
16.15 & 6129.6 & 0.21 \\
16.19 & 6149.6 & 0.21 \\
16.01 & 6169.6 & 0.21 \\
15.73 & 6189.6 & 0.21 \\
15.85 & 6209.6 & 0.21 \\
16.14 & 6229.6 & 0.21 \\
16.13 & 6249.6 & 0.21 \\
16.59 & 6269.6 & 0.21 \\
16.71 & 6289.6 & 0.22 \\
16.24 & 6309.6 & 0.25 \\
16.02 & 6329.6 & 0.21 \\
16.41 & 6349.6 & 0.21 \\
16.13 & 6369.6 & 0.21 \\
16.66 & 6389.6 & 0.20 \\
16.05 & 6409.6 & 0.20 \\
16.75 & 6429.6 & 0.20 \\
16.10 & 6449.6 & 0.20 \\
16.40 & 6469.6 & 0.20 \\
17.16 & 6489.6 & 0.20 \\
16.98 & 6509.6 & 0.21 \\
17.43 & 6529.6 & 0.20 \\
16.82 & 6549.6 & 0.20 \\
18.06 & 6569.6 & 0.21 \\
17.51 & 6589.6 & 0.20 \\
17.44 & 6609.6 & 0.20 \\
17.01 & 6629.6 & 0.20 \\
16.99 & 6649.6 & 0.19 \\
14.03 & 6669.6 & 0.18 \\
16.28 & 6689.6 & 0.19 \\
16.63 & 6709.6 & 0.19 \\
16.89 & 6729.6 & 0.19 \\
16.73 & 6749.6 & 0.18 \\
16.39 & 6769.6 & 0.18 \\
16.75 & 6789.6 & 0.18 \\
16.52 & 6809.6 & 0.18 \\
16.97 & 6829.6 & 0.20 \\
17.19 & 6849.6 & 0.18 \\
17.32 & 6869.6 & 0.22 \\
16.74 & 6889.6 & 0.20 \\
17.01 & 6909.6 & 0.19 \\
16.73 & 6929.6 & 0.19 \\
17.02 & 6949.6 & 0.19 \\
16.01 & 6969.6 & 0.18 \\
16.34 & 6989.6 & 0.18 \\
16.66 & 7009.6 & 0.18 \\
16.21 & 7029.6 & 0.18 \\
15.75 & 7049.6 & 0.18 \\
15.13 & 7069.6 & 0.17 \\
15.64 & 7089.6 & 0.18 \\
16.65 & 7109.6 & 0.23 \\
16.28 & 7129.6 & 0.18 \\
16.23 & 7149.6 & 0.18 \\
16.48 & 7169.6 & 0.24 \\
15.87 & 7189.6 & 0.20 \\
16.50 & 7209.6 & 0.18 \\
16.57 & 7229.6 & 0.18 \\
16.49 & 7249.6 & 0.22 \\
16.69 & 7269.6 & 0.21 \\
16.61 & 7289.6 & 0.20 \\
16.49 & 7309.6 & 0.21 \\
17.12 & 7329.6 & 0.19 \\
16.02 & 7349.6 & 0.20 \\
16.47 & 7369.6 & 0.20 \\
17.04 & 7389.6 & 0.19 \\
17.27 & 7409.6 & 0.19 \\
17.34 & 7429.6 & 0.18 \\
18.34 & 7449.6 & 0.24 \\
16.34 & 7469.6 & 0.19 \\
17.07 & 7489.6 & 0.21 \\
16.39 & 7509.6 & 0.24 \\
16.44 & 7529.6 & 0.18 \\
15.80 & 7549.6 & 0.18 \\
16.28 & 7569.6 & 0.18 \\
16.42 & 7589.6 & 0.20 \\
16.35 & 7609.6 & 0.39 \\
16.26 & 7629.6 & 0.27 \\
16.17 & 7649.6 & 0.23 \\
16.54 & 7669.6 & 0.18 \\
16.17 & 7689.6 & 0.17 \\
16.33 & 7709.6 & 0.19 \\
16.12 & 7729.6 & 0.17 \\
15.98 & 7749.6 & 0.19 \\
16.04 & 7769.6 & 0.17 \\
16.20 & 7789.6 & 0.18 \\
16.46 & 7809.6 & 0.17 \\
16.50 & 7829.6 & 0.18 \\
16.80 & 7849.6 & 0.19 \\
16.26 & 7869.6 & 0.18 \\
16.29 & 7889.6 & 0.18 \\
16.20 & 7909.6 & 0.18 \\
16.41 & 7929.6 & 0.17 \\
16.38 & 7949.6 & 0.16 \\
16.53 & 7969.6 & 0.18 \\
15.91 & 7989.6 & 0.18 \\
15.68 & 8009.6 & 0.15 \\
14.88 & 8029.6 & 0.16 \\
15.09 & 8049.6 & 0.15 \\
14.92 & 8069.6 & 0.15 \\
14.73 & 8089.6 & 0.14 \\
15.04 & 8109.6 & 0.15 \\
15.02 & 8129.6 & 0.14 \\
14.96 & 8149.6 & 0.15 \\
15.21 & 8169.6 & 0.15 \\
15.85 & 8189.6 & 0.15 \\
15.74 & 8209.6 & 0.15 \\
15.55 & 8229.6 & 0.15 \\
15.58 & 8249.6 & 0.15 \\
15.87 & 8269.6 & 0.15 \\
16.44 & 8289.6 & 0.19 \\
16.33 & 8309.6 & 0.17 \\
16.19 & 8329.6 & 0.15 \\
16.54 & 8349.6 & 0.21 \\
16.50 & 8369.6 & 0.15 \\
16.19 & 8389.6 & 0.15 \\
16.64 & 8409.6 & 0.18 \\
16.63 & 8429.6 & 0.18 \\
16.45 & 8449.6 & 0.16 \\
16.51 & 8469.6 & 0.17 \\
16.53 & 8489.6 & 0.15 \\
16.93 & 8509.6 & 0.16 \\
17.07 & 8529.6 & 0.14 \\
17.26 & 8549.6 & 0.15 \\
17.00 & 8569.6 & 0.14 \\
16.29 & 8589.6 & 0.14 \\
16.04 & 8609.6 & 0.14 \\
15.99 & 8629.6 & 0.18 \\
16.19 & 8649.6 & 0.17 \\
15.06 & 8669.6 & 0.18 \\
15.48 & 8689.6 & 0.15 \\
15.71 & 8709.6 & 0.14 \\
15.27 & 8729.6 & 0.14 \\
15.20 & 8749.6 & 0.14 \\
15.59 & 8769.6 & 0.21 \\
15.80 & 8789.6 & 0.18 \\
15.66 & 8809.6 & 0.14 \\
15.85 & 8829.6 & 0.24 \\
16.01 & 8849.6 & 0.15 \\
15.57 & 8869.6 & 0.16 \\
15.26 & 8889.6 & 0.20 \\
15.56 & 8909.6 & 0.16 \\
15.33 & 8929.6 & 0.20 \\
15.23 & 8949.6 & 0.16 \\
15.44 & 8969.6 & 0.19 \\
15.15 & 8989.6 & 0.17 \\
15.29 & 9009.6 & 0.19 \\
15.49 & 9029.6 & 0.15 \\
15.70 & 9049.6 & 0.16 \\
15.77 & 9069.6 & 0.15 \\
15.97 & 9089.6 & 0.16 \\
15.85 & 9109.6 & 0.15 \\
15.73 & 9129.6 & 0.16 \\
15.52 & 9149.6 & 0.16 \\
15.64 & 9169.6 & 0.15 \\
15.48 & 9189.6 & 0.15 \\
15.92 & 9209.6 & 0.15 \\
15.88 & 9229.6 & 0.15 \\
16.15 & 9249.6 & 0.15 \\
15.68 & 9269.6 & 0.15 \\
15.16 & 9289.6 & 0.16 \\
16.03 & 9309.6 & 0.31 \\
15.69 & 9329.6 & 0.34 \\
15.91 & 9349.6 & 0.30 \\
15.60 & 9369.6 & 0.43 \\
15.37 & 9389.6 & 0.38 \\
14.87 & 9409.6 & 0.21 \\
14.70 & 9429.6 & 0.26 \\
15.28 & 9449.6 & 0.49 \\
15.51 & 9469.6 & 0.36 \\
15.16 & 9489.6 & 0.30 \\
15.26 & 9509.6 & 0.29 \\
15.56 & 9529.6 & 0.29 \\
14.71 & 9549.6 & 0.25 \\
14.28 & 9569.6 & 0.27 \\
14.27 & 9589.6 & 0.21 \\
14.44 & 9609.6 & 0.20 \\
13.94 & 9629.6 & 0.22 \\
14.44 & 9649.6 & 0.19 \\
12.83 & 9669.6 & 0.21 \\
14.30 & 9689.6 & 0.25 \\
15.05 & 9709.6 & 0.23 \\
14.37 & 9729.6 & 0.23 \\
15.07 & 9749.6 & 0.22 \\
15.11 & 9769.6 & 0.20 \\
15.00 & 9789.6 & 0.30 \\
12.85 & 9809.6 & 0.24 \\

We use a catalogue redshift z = 0.13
